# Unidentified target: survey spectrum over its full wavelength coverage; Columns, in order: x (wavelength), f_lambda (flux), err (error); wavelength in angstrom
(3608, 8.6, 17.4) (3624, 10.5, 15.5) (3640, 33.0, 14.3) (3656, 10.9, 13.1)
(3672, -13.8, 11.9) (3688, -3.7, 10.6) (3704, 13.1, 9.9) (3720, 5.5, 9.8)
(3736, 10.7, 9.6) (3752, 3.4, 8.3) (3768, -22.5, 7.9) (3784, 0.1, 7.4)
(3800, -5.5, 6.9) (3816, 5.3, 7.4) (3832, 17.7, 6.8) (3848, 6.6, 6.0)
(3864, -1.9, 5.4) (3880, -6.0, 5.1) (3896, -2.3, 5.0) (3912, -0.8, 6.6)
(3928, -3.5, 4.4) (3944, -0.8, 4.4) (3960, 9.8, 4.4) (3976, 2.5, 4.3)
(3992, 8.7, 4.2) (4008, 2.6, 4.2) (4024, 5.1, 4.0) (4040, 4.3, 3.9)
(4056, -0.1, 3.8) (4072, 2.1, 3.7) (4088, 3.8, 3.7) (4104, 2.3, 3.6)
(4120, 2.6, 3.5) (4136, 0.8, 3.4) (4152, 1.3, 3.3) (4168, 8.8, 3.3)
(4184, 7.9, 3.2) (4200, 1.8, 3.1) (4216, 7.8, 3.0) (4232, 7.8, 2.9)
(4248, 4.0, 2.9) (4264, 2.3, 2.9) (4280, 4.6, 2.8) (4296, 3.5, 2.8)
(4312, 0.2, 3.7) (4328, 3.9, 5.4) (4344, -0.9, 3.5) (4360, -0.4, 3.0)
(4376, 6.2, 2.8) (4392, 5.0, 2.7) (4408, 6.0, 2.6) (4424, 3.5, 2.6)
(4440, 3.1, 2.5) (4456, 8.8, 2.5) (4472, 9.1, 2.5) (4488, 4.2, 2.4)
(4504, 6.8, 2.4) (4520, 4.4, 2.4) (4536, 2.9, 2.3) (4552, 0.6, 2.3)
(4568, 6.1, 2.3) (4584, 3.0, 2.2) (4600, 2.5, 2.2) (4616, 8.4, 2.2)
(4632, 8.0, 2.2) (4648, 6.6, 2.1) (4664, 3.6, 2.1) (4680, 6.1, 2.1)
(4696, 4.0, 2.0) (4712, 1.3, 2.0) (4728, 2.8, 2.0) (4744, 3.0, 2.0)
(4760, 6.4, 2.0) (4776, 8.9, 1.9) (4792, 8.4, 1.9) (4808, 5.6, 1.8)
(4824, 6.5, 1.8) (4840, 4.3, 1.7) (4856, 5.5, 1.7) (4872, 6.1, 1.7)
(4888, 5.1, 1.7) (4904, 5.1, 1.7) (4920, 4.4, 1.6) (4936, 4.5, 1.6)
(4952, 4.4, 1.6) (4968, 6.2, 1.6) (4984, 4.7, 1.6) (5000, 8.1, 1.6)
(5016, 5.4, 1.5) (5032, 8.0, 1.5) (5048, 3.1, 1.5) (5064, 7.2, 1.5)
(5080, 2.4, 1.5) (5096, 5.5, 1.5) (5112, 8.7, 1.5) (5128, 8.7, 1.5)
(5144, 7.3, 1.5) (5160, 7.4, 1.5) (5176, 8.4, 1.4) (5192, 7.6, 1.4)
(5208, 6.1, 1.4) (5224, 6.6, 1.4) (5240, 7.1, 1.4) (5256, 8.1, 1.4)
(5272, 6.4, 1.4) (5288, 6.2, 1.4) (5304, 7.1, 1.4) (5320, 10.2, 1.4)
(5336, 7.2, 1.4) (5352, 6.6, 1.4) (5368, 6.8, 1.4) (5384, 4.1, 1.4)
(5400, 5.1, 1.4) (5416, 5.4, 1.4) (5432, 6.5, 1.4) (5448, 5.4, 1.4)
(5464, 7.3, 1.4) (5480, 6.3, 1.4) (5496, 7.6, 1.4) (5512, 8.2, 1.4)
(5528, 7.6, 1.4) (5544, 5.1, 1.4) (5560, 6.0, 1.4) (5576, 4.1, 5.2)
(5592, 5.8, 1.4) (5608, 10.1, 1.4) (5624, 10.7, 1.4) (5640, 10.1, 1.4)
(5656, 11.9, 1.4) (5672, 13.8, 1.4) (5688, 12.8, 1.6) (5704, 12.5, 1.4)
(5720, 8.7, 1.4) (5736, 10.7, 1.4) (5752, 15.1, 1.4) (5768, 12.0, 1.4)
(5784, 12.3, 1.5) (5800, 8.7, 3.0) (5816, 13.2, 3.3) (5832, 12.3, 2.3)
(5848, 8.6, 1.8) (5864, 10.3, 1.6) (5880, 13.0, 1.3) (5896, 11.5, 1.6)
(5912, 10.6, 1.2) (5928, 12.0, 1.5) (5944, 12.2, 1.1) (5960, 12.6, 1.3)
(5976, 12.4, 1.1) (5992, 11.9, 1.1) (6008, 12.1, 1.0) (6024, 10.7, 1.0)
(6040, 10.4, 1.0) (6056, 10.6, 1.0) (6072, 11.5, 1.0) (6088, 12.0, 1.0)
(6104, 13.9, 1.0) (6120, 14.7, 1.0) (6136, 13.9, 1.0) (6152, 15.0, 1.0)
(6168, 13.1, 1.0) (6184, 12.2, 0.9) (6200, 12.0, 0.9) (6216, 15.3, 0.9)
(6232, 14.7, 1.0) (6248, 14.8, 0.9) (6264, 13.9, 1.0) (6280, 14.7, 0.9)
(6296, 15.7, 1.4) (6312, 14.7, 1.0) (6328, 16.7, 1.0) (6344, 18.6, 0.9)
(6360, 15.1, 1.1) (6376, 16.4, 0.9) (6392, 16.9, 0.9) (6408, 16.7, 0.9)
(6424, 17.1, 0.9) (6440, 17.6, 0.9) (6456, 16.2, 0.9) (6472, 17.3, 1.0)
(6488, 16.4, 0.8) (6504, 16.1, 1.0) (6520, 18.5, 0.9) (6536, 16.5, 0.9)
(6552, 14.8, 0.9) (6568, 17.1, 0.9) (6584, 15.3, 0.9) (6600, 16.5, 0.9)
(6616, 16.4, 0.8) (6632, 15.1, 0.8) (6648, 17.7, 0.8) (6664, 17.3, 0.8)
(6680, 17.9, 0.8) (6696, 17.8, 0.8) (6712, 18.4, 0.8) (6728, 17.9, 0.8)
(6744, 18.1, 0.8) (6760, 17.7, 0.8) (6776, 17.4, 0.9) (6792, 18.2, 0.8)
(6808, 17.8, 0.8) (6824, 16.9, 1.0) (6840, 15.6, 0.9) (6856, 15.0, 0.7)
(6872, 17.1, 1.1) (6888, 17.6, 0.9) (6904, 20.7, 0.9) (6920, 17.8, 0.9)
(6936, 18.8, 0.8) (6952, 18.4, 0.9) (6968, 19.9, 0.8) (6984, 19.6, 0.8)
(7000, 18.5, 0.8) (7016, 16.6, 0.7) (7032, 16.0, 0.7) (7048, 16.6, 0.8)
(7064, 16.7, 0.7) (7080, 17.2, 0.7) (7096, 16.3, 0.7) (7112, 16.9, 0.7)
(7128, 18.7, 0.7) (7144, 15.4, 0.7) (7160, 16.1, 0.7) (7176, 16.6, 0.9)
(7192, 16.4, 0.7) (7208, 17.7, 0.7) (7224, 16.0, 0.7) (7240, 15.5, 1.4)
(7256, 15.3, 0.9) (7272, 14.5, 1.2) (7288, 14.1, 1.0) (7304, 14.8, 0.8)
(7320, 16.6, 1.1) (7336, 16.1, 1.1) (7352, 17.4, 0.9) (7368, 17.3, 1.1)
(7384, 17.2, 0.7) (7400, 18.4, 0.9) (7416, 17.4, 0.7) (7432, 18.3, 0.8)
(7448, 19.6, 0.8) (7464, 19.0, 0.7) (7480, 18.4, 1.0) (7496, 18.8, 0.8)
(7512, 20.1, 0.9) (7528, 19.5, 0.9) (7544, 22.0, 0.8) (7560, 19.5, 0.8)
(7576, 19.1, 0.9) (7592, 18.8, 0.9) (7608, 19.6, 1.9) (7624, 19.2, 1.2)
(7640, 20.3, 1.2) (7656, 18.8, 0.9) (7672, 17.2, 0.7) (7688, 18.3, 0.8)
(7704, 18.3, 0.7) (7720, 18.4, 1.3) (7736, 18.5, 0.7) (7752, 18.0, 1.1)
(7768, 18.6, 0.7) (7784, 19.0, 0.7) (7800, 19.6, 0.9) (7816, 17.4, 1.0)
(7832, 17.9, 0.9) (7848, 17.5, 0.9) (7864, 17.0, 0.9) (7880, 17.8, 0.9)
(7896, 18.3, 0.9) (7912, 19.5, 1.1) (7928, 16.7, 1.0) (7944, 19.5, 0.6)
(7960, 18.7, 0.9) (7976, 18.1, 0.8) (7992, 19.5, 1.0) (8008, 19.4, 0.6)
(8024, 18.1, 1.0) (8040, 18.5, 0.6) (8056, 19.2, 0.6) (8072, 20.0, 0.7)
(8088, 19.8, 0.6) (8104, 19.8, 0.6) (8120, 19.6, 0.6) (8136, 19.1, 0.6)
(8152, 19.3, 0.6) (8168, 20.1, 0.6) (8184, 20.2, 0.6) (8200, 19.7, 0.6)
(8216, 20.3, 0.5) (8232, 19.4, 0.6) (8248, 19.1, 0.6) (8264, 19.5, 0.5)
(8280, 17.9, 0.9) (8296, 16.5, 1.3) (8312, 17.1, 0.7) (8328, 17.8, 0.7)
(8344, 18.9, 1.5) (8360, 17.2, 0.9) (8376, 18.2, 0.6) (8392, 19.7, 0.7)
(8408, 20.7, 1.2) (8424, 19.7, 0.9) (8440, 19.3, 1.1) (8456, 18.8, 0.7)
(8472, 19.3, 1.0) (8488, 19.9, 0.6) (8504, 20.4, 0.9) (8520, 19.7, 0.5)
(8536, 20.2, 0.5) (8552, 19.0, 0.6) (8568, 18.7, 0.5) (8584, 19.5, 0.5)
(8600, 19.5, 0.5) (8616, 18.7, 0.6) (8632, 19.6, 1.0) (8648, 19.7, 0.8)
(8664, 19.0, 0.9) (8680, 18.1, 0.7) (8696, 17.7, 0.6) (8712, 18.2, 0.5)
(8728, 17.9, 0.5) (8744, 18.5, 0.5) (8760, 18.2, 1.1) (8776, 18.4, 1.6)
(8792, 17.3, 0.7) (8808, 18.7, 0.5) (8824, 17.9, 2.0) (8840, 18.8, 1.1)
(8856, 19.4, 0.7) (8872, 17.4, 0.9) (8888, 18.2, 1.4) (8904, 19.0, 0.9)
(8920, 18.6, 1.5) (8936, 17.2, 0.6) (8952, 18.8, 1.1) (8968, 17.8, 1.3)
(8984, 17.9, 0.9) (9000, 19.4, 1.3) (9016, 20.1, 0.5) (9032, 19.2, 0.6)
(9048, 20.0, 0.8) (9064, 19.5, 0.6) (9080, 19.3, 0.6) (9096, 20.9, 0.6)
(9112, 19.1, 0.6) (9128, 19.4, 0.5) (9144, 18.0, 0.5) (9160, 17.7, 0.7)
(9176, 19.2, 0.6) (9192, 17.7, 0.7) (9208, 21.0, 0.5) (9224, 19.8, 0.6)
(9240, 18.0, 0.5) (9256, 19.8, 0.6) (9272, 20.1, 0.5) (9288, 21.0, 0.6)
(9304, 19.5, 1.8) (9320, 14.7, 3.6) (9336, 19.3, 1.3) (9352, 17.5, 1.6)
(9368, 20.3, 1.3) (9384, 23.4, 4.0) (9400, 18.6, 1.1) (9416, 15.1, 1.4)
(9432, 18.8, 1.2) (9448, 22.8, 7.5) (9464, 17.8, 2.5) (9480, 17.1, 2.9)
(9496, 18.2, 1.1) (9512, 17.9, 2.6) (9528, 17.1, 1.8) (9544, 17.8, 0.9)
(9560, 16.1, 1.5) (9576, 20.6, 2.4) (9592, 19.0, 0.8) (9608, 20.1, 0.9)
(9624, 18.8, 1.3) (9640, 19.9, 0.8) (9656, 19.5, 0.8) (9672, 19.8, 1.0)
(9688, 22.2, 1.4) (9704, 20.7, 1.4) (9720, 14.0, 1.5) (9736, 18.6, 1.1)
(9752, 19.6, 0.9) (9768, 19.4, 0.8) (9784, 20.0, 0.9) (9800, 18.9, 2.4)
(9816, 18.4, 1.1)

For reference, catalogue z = 0.408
